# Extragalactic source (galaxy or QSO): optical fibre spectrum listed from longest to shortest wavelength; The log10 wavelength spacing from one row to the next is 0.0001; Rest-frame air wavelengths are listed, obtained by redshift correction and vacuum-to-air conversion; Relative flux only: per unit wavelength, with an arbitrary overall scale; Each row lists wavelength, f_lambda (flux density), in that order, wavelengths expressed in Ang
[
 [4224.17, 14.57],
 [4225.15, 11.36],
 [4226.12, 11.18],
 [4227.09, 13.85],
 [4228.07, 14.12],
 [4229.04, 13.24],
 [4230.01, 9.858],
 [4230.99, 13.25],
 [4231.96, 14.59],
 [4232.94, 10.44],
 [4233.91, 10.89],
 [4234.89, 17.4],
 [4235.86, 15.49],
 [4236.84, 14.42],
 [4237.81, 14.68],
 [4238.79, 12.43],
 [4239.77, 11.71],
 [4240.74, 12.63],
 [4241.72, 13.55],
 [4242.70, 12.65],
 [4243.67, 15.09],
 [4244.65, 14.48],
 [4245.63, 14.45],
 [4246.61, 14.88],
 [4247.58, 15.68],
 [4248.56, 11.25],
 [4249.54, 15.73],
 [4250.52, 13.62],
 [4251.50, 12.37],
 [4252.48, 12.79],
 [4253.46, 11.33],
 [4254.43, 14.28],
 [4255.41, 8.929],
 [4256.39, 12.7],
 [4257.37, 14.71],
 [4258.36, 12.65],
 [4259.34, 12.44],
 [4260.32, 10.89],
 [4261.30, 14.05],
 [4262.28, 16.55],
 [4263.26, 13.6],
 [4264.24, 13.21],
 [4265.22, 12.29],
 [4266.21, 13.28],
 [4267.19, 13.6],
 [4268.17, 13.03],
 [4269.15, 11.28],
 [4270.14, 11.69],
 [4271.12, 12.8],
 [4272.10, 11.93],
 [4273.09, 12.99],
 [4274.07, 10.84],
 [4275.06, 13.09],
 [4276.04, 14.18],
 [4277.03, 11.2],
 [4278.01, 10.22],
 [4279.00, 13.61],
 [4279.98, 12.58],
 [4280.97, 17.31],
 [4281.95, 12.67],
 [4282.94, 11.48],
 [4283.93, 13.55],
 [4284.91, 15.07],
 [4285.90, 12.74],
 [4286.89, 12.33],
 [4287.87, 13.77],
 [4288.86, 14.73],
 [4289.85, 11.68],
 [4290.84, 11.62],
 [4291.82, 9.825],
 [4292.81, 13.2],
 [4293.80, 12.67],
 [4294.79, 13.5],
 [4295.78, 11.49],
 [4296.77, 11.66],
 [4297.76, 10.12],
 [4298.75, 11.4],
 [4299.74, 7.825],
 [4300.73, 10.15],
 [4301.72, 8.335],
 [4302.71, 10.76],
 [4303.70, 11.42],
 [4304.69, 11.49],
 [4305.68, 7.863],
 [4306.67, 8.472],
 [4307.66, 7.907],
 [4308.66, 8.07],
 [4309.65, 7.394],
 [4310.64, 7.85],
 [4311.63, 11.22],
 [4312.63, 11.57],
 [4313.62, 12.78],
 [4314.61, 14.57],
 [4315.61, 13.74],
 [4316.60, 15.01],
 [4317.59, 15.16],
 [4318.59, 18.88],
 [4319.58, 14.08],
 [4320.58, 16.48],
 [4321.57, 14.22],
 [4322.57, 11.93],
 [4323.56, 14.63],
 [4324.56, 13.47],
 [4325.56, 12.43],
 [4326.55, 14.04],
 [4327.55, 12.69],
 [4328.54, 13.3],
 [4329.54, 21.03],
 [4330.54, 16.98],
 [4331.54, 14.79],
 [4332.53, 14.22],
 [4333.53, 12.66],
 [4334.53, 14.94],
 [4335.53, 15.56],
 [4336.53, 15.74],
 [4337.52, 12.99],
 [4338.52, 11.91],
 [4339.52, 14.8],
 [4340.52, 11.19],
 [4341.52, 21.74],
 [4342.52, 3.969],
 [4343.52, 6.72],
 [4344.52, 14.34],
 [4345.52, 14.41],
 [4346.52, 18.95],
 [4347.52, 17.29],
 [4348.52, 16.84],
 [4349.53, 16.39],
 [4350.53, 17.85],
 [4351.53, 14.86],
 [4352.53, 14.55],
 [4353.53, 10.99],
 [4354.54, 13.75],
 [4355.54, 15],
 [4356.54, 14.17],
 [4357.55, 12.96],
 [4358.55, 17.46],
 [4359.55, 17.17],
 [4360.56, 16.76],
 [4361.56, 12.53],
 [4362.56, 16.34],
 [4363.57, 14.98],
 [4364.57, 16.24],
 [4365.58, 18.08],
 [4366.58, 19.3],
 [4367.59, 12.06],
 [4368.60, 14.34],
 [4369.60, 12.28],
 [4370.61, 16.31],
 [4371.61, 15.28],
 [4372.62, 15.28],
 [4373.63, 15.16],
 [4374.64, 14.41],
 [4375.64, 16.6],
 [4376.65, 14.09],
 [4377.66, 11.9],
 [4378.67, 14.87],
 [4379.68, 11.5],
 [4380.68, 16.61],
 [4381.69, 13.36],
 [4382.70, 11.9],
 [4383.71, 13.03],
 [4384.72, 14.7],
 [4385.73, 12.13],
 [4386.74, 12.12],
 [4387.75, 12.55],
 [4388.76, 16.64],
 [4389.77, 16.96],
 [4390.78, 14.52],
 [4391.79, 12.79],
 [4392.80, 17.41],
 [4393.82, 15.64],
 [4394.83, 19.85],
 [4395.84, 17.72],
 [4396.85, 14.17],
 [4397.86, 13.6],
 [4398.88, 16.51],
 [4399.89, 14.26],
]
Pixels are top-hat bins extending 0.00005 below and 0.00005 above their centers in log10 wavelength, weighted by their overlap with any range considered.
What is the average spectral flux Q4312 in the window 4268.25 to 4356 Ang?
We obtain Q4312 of 13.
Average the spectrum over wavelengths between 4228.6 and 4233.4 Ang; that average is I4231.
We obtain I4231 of 12.3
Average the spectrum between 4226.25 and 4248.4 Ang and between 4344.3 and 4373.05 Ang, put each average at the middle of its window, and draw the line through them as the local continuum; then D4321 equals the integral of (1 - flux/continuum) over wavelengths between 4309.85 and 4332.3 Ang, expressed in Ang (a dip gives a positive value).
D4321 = 1.2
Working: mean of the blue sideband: 13.6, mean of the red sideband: 15.4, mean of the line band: 14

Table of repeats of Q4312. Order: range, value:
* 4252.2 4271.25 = 12.8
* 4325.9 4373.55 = 14.8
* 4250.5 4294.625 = 12.8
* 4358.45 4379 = 15.3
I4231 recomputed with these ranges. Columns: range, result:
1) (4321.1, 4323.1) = 13.1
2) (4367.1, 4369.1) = 13.2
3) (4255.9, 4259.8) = 13.1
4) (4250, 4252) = 13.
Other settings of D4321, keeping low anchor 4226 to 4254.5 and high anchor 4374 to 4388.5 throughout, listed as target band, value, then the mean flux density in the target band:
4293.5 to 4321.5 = 4.1 Ang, 11.5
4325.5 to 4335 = -0.9 Ang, 14.8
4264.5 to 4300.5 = 2.9 Ang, 12.4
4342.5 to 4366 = -2.3 Ang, 14.9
